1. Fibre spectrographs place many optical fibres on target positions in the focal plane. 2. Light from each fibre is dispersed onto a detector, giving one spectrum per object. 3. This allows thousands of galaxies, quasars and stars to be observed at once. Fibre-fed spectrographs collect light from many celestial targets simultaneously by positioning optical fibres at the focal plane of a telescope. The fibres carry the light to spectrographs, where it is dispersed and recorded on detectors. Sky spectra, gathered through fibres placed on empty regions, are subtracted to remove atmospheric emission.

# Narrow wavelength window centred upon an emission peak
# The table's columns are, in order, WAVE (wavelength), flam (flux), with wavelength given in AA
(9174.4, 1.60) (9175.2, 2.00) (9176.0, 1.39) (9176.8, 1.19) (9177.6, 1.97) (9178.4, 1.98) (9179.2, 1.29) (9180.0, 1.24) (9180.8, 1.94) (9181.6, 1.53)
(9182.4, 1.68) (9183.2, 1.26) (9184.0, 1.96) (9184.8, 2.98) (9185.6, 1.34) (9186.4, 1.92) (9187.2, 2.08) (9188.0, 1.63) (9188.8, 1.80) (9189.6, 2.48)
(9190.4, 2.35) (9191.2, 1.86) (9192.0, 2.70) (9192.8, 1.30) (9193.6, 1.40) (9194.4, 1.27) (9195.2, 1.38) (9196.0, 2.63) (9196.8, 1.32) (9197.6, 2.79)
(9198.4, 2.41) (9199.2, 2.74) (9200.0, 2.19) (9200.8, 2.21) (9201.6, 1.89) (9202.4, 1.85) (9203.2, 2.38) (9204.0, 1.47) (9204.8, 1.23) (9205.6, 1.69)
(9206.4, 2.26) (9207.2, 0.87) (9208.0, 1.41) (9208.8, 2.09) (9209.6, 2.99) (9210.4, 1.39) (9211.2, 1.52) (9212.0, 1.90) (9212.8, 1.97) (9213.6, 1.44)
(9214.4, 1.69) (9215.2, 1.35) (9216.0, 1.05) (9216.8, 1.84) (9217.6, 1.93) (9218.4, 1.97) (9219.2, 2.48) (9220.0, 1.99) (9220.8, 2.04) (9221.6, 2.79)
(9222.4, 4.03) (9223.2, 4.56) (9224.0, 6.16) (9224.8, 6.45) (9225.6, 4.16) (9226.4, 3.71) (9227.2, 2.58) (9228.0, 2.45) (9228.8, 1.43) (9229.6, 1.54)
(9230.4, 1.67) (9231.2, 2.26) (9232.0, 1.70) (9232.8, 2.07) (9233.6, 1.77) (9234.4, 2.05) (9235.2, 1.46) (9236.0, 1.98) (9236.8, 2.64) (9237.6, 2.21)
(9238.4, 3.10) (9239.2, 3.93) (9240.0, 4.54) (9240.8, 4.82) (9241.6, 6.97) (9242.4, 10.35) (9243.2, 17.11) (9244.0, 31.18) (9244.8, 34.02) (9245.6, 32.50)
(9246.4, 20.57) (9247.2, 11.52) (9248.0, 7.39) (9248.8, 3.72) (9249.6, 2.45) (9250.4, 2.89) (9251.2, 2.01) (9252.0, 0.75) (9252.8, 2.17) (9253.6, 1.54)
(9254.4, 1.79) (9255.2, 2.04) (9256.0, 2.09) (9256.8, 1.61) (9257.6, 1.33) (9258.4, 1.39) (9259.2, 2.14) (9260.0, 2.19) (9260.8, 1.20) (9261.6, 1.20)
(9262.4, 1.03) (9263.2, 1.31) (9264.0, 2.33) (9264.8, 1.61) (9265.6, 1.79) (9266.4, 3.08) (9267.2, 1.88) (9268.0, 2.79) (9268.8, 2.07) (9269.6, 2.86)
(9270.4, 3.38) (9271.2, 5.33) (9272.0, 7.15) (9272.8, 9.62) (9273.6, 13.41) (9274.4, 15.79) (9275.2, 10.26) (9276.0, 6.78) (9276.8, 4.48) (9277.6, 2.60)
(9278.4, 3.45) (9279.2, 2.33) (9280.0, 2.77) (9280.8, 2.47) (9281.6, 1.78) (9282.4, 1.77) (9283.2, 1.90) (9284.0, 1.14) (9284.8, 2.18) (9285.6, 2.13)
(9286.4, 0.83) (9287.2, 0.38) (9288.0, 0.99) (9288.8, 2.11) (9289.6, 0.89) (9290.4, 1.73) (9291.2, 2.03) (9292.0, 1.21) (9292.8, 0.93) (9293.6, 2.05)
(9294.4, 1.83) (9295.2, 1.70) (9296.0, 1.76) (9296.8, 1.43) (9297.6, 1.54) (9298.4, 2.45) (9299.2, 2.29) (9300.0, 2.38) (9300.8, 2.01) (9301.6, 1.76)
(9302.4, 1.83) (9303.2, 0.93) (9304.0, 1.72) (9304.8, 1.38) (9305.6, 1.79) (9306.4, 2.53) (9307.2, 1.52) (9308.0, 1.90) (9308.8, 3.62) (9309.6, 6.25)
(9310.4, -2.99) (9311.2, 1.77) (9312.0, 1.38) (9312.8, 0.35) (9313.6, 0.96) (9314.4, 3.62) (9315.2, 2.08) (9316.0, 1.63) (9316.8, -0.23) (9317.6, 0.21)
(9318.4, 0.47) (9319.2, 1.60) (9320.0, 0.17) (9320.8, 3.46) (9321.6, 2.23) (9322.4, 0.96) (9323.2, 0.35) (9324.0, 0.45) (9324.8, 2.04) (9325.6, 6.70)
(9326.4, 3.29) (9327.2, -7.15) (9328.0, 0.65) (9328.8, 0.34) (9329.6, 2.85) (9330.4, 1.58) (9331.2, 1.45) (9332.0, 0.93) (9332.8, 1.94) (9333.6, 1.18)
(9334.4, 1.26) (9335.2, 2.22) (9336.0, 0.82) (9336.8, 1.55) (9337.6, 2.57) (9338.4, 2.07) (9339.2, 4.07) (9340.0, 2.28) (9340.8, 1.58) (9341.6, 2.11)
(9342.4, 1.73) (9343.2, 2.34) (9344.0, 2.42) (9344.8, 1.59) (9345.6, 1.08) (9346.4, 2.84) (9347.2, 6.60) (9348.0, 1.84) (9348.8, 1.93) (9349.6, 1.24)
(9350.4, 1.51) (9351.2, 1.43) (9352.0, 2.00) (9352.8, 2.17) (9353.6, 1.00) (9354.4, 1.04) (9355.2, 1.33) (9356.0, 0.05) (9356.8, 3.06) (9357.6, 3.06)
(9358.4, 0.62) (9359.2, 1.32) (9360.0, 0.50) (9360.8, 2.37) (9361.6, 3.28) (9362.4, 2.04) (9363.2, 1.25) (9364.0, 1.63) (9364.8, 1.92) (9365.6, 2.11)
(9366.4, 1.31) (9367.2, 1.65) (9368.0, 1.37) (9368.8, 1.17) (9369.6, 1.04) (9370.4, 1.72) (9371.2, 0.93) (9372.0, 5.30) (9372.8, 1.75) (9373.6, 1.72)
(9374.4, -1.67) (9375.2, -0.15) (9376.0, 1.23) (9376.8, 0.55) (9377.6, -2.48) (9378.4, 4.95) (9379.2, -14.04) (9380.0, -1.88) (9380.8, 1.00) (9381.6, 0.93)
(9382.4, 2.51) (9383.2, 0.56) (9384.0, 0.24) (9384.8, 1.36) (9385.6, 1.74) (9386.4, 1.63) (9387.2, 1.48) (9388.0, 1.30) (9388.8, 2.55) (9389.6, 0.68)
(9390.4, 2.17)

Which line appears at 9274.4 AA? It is [N II]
